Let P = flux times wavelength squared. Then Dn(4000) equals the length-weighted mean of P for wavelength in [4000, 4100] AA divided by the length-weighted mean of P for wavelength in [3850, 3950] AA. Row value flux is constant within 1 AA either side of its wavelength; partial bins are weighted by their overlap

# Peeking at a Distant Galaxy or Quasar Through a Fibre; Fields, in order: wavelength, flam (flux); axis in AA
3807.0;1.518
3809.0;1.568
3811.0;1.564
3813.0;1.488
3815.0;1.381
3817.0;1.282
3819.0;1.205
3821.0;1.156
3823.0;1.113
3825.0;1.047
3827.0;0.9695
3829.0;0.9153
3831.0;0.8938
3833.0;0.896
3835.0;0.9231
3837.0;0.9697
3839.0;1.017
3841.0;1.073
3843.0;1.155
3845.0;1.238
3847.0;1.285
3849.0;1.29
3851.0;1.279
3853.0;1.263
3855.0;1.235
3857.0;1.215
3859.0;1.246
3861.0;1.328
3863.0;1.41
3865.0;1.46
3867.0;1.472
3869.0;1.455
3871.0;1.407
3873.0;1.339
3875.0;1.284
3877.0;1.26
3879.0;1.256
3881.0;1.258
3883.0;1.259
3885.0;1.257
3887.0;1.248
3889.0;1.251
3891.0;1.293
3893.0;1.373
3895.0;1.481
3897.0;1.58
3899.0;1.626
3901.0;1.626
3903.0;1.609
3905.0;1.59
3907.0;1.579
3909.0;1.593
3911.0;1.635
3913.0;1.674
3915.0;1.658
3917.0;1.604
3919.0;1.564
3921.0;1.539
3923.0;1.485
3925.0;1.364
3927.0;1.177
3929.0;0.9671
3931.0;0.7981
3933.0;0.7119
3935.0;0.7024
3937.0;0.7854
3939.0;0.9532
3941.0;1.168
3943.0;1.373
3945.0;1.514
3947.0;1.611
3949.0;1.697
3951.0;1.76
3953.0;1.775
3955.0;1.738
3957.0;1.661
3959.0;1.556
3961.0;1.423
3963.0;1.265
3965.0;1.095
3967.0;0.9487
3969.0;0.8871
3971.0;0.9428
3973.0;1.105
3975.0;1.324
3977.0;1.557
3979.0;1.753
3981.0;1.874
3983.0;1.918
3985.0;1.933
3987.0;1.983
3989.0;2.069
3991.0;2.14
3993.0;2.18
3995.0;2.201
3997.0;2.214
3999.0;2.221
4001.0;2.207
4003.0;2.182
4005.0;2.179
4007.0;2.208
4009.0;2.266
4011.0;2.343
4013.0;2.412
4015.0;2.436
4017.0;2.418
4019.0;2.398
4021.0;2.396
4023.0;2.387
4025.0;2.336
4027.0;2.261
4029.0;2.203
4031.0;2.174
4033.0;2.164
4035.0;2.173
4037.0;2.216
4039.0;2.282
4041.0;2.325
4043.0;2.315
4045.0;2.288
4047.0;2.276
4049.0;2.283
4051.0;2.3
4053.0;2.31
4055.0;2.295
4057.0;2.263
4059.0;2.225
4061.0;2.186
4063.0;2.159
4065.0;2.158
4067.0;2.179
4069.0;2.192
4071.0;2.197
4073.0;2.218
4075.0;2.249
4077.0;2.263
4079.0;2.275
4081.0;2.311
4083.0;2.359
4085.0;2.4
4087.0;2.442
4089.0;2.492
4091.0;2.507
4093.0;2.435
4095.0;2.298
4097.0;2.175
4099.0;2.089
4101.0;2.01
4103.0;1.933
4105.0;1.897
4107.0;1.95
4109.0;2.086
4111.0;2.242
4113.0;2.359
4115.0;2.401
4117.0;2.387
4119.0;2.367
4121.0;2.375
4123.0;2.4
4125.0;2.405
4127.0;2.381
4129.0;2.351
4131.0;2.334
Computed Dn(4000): 1.82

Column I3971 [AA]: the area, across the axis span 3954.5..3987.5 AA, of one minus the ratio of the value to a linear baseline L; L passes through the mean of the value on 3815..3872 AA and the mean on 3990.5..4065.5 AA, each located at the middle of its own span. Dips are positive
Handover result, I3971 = 8.2 AA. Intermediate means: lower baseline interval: 1.19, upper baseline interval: 2.26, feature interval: 1.46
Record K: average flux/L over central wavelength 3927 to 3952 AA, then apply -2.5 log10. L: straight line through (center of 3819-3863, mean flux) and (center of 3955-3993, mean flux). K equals 0.23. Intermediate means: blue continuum 1.13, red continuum 1.55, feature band 1.17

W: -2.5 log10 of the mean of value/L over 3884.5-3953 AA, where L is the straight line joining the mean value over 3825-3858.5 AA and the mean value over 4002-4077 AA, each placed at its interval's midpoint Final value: 0.12 mag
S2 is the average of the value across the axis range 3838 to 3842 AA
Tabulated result 1.04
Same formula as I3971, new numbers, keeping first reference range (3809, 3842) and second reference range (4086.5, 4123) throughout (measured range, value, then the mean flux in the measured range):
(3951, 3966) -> 1.3 AA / 1.52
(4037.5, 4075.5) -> -3.6 AA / 2.25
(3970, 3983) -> 2.1 AA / 1.46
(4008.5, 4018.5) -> -2.6 AA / 2.38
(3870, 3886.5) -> 0.7 AA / 1.29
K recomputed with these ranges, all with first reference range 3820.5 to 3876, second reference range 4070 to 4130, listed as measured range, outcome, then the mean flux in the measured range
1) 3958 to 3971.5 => 0.40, 1.17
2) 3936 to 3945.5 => 0.36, 1.14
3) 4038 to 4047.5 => -0.14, 2.3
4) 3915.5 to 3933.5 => 0.19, 1.27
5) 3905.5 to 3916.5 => -0.12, 1.62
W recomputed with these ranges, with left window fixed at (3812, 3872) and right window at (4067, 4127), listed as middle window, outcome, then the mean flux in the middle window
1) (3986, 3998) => -0.17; 2.13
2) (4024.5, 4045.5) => -0.12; 2.25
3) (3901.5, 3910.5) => -0.09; 1.6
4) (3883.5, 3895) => 0.08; 1.3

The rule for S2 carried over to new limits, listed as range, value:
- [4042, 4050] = 2.29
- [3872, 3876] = 1.31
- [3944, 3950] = 1.61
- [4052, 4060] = 2.27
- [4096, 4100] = 2.13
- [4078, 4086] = 2.34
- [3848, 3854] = 1.28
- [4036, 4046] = 2.29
